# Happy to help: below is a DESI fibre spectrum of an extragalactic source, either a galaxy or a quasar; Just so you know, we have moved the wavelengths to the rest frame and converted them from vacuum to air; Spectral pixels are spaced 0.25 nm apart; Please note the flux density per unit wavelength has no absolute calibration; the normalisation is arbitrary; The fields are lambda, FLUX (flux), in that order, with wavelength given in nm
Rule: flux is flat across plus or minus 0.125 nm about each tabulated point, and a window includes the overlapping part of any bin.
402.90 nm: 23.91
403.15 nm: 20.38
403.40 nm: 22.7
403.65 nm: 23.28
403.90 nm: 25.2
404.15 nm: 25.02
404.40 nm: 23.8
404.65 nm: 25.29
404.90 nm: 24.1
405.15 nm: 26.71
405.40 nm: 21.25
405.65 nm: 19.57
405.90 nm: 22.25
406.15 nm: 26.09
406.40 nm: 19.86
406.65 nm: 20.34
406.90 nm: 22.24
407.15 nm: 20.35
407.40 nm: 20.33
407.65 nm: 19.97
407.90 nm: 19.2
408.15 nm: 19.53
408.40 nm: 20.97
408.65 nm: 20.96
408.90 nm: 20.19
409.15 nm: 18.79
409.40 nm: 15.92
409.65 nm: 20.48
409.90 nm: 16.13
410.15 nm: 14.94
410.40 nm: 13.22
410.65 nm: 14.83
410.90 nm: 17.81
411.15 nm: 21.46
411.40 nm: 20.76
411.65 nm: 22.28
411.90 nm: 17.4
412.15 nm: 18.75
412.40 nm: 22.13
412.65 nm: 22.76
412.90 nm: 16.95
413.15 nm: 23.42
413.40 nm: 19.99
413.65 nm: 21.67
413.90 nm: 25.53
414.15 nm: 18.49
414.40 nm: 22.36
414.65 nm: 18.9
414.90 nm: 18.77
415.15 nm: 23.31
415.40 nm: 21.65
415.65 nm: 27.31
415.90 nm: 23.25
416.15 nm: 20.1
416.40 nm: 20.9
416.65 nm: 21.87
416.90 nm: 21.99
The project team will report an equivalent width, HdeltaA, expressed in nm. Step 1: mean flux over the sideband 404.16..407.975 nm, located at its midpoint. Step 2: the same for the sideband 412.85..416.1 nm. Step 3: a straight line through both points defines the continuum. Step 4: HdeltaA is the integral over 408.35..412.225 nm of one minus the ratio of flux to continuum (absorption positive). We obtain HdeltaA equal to 0.63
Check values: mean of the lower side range 22.2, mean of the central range 18.4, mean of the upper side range 21.7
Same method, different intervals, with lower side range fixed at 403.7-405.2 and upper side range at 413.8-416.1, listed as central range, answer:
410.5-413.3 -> 0.374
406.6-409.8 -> 0.531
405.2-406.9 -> 0.180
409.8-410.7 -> 0.331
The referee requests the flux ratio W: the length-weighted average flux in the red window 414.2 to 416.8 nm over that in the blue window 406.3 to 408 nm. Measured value 1.07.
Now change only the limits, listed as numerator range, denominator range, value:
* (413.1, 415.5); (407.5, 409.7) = 1.09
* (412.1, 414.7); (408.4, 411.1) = 1.20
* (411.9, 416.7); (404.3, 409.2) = 0.99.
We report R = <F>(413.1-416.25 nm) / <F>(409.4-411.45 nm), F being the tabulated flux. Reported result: 1.3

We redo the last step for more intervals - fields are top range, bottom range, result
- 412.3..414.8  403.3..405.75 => 0.89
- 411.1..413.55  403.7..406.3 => 0.86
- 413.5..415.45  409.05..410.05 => 1.20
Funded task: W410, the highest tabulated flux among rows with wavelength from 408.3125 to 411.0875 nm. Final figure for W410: 20.97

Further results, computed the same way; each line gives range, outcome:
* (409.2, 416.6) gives 27.31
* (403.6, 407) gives 26.71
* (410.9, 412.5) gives 22.28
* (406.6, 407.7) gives 22.24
